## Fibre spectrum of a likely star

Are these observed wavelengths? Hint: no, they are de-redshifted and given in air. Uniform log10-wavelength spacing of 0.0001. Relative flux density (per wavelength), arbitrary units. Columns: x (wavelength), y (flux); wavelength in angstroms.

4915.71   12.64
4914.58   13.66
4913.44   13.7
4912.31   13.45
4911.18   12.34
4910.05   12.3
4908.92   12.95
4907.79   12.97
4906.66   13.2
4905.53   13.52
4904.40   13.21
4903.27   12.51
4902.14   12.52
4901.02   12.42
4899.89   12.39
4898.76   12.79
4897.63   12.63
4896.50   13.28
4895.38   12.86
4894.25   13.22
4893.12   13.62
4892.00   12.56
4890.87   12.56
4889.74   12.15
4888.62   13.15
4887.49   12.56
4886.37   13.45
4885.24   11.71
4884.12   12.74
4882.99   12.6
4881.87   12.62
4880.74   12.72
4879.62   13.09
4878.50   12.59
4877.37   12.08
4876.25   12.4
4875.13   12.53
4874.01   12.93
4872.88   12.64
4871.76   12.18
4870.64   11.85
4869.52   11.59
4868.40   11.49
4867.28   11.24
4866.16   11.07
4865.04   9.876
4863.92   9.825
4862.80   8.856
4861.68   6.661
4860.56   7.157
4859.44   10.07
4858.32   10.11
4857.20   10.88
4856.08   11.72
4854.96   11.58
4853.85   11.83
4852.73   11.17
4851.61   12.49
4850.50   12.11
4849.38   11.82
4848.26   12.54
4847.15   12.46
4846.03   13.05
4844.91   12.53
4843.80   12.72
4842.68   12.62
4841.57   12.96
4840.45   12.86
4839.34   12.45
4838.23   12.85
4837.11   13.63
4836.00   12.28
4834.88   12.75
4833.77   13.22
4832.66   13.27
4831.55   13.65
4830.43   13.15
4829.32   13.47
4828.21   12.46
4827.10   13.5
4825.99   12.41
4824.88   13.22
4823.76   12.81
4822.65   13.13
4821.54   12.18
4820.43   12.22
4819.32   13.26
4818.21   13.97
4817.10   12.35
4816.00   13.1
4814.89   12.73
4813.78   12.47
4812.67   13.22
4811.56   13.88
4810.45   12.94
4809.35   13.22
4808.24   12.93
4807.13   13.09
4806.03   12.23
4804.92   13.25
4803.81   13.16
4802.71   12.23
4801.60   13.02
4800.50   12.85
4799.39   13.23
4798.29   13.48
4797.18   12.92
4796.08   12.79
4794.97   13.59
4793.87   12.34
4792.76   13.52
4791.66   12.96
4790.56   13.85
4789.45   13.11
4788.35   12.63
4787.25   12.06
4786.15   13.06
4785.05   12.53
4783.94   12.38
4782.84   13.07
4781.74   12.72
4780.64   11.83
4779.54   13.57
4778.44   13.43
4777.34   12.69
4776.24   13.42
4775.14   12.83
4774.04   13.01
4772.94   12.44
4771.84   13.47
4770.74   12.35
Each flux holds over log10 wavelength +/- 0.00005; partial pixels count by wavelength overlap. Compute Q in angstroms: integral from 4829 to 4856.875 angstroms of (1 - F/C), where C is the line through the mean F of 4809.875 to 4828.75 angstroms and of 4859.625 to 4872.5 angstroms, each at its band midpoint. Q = -2.5 angstroms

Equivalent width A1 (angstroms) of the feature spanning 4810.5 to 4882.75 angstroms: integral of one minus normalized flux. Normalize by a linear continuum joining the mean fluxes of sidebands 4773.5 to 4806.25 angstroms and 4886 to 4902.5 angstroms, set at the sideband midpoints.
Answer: 3.92 angstroms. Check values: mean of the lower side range 12.9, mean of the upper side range 12.8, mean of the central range 12.2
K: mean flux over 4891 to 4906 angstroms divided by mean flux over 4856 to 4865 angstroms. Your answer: 1.38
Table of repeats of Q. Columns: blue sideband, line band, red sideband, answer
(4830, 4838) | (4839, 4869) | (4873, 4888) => 3.84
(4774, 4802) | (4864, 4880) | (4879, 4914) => 1.21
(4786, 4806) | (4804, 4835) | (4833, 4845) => -0.26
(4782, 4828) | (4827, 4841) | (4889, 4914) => -0.11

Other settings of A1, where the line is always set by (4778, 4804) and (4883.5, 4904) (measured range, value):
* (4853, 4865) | 2.72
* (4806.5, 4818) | -0.12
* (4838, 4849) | 0.12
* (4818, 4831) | -0.09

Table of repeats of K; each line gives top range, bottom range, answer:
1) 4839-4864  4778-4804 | 0.88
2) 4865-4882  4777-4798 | 0.94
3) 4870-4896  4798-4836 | 0.97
